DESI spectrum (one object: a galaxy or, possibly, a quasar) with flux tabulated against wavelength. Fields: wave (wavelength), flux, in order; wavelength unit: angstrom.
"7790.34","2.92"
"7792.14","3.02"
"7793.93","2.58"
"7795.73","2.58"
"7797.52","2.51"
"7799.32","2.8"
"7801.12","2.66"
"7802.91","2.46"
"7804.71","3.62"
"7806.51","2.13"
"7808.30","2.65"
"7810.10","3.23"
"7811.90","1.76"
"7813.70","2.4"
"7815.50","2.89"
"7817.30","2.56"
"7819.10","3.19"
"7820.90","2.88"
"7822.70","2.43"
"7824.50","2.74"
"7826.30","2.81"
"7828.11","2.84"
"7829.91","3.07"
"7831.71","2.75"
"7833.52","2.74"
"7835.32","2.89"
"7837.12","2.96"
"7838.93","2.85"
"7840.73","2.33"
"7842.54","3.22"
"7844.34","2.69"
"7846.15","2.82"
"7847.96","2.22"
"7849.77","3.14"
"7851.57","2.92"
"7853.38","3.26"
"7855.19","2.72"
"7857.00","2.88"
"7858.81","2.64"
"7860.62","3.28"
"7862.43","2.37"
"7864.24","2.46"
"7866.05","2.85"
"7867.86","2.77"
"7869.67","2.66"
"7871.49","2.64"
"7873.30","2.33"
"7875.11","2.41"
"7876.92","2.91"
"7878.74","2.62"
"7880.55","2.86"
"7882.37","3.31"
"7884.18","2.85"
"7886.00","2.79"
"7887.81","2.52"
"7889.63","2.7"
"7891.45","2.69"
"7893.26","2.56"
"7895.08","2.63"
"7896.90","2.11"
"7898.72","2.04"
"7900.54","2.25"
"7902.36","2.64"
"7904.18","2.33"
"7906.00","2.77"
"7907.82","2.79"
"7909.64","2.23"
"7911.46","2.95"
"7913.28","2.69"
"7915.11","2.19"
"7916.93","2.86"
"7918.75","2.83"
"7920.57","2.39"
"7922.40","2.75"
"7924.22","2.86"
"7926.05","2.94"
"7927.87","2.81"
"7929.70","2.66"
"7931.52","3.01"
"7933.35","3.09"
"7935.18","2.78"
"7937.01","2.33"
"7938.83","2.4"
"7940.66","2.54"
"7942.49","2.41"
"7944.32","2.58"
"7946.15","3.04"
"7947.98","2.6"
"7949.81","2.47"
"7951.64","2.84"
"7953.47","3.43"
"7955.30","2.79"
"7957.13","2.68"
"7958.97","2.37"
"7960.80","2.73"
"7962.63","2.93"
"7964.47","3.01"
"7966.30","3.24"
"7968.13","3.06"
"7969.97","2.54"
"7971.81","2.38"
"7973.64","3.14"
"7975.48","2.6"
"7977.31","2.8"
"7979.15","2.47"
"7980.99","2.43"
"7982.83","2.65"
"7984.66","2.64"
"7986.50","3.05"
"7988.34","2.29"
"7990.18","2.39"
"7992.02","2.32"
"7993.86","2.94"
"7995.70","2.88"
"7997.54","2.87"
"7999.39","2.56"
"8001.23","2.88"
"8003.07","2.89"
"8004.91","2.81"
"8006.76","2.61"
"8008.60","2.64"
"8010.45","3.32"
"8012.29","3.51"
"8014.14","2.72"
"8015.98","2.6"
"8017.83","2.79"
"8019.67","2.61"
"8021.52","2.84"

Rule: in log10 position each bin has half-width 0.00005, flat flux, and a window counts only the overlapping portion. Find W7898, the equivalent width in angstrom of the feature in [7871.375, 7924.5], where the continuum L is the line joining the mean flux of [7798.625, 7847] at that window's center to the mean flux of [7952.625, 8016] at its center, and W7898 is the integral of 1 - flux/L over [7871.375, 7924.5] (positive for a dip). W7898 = 2.9 angstrom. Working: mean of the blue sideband 2.75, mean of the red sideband 2.78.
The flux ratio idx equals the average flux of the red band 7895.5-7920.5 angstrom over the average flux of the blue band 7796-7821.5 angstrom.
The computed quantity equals 0.9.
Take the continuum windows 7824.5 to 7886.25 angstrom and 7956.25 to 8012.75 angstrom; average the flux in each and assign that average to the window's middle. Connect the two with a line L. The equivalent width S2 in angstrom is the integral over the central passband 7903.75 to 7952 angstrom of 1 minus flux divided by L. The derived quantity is 1.7 angstrom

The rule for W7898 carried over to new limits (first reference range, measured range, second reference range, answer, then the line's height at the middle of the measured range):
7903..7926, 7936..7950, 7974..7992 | 0.4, 2.63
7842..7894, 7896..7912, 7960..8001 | 1.8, 2.75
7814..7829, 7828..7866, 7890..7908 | -1.9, 2.68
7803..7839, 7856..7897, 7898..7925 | -0.8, 2.65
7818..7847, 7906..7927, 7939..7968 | 0.8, 2.79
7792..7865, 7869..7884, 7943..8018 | 0.2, 2.76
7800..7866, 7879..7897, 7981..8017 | 0.2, 2.76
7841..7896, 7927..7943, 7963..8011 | 0.4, 2.75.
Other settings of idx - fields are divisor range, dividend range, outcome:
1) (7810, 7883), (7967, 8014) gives 1.00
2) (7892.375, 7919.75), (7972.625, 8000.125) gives 1.06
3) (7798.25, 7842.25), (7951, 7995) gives 1.00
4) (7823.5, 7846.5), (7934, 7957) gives 0.95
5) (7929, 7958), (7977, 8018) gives 1.00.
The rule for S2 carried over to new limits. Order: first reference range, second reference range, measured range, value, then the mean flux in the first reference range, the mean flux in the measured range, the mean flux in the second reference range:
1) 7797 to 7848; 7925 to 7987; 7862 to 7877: 0.8 angstrom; 2.74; 2.59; 2.75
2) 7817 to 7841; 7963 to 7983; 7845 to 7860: -0.2 angstrom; 2.81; 2.83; 2.76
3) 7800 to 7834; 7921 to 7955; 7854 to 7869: -0.1 angstrom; 2.73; 2.75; 2.75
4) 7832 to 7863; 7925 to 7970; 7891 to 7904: 1.8 angstrom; 2.82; 2.4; 2.78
